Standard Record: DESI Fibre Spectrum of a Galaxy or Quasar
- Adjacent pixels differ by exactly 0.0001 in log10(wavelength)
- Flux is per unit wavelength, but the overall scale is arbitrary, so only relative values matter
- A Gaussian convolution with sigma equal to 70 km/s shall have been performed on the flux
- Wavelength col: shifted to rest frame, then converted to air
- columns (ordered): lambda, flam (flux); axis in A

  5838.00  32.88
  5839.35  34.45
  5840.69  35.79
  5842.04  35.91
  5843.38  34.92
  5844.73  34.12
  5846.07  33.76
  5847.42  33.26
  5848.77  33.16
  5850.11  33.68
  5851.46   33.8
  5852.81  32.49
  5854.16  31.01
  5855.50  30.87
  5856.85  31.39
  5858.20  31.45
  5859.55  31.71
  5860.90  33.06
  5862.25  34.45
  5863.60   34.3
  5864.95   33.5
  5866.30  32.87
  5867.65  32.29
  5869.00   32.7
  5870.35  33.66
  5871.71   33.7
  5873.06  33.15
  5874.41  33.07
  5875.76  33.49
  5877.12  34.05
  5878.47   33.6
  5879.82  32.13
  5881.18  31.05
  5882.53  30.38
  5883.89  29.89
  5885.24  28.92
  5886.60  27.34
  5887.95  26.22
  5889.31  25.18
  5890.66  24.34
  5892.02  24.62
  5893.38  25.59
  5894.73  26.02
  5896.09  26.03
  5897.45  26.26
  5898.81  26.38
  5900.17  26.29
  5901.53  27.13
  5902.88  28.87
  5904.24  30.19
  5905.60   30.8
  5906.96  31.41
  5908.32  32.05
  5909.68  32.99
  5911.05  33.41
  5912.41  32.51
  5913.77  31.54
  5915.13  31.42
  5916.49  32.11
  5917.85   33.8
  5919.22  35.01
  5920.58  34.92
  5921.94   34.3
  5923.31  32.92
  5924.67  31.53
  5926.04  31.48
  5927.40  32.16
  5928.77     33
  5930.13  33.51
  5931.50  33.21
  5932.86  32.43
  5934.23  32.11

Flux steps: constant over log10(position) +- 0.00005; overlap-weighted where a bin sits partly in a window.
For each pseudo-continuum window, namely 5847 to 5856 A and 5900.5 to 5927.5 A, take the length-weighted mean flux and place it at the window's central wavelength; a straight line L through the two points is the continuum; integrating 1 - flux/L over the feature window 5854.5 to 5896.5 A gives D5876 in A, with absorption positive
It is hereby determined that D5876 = 2.18 A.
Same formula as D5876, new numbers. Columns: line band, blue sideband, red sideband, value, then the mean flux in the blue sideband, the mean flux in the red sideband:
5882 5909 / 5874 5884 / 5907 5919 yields 3.93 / 32.3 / 32.5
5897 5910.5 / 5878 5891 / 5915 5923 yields 0.99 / 29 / 33.7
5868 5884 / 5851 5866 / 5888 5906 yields -1.49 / 32.5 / 26.7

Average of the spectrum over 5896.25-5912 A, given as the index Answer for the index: 29.5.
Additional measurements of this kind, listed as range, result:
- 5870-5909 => 29.3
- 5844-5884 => 32.8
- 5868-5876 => 33.3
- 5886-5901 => 25.8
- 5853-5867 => 32.5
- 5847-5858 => 32.4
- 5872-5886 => 32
